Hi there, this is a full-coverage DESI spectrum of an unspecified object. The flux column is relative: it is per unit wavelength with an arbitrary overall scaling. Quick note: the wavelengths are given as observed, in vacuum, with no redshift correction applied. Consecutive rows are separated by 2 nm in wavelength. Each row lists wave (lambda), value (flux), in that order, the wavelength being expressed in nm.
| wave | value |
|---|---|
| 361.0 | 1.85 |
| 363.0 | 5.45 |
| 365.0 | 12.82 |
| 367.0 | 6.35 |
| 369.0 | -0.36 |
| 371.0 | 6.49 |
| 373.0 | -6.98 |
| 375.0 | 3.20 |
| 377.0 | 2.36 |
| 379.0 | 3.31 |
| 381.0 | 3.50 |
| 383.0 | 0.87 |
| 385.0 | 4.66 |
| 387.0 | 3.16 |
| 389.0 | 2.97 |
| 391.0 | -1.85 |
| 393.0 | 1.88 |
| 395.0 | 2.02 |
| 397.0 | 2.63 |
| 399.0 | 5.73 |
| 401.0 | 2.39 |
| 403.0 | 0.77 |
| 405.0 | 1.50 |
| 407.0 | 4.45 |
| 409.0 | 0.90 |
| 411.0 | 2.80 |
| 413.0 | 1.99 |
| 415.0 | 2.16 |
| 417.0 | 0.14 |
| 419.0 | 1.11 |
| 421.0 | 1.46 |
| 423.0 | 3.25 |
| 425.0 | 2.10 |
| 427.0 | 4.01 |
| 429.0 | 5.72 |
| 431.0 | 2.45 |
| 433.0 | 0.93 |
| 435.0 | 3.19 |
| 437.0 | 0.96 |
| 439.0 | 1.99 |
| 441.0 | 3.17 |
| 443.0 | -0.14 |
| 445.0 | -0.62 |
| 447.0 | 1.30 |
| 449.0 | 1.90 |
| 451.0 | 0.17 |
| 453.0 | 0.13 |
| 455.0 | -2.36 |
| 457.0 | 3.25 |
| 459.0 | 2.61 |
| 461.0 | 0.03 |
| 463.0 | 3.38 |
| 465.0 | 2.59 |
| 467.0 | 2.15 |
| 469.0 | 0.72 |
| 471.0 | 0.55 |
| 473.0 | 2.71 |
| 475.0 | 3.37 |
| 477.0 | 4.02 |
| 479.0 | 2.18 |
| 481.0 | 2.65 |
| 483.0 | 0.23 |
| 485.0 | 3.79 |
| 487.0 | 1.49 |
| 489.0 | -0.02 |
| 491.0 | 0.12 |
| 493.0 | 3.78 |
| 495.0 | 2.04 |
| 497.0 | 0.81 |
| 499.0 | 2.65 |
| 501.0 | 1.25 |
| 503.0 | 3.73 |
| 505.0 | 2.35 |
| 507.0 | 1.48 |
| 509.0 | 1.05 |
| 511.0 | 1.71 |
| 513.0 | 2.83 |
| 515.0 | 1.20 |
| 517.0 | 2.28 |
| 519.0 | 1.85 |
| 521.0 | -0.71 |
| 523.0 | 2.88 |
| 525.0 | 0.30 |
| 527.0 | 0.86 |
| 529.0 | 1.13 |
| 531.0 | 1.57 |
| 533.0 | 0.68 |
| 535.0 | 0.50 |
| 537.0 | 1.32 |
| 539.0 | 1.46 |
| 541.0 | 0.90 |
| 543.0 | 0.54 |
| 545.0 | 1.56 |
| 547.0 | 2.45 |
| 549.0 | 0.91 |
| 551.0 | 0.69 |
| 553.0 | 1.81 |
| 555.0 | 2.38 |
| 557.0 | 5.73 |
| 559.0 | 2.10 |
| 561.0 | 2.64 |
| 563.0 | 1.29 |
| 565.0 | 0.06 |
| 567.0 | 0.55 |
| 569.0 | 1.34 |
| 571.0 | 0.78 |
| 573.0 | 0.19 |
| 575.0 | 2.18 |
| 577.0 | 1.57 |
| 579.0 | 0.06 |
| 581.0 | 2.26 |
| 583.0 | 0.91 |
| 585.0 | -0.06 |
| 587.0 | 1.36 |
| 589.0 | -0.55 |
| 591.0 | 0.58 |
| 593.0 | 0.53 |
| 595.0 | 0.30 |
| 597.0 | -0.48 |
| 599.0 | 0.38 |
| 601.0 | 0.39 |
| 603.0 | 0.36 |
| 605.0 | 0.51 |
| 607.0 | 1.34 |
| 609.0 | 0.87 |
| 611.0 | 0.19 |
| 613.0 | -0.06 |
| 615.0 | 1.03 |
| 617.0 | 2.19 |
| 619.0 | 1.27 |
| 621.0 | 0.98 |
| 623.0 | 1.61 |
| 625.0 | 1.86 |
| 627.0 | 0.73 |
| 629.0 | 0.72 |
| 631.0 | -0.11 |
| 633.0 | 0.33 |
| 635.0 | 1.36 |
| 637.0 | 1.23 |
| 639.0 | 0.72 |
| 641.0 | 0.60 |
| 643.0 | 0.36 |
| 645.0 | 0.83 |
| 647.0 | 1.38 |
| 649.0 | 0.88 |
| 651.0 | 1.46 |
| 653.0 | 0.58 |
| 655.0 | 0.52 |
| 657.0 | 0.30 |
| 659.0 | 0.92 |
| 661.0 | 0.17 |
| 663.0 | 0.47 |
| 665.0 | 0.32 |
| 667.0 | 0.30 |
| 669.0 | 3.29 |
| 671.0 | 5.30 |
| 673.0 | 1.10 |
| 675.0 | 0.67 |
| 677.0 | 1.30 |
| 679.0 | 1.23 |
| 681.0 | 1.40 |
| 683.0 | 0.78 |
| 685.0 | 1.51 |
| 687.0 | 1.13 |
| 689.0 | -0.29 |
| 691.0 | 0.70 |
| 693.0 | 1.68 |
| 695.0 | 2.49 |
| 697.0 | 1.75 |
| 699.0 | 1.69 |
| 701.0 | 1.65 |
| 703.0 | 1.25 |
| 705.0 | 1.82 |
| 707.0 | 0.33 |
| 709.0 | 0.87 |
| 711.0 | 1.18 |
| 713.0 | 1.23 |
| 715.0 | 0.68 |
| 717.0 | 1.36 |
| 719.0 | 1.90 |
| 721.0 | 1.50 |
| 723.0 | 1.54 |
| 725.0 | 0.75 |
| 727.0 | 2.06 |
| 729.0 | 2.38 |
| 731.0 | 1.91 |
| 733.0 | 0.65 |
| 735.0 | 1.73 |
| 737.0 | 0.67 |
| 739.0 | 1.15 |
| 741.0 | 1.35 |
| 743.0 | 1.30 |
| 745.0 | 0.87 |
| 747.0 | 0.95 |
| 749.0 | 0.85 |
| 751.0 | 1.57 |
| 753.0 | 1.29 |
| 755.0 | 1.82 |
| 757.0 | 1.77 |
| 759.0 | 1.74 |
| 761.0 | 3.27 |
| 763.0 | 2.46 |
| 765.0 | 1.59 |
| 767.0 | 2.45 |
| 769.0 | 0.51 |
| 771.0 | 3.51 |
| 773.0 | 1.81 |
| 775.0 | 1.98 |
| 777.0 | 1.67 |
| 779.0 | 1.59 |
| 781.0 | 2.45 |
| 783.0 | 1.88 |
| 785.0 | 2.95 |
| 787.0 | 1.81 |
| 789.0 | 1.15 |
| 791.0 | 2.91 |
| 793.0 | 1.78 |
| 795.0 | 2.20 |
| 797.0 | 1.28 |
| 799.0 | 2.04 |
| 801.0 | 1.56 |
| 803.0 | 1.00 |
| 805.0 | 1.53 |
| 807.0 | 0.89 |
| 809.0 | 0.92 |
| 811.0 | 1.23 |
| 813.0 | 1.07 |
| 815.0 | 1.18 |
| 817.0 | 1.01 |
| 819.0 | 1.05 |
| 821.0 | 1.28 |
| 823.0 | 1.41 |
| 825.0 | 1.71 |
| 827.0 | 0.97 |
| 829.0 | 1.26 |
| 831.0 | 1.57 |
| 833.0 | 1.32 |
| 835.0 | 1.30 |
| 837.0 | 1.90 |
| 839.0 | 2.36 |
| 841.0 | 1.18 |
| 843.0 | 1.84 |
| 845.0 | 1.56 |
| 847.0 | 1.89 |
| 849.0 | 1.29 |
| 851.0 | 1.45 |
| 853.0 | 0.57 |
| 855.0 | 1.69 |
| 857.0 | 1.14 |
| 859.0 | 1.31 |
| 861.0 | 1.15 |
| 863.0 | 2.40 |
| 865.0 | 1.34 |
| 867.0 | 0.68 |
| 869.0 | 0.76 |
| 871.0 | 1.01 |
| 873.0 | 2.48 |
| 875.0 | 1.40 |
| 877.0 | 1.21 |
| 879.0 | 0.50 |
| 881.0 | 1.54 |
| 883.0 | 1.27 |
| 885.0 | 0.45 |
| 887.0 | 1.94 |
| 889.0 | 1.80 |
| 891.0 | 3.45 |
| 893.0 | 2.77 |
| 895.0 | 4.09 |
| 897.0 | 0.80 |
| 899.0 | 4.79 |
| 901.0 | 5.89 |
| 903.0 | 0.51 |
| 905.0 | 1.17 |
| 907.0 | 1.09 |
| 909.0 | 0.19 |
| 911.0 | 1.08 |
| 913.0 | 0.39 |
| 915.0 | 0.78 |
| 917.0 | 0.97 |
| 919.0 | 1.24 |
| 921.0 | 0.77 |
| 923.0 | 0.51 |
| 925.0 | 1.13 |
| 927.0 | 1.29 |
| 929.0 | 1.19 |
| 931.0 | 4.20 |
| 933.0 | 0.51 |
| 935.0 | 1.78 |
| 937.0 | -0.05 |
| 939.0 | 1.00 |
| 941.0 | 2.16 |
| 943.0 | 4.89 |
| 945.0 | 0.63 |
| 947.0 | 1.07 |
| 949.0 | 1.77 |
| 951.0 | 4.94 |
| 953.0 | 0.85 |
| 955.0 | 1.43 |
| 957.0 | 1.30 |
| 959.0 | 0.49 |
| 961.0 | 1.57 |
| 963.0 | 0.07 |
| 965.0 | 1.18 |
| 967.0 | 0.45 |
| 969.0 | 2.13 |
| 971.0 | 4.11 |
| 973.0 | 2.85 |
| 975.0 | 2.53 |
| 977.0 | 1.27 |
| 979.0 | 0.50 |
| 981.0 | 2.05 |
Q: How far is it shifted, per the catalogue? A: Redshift 0.80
